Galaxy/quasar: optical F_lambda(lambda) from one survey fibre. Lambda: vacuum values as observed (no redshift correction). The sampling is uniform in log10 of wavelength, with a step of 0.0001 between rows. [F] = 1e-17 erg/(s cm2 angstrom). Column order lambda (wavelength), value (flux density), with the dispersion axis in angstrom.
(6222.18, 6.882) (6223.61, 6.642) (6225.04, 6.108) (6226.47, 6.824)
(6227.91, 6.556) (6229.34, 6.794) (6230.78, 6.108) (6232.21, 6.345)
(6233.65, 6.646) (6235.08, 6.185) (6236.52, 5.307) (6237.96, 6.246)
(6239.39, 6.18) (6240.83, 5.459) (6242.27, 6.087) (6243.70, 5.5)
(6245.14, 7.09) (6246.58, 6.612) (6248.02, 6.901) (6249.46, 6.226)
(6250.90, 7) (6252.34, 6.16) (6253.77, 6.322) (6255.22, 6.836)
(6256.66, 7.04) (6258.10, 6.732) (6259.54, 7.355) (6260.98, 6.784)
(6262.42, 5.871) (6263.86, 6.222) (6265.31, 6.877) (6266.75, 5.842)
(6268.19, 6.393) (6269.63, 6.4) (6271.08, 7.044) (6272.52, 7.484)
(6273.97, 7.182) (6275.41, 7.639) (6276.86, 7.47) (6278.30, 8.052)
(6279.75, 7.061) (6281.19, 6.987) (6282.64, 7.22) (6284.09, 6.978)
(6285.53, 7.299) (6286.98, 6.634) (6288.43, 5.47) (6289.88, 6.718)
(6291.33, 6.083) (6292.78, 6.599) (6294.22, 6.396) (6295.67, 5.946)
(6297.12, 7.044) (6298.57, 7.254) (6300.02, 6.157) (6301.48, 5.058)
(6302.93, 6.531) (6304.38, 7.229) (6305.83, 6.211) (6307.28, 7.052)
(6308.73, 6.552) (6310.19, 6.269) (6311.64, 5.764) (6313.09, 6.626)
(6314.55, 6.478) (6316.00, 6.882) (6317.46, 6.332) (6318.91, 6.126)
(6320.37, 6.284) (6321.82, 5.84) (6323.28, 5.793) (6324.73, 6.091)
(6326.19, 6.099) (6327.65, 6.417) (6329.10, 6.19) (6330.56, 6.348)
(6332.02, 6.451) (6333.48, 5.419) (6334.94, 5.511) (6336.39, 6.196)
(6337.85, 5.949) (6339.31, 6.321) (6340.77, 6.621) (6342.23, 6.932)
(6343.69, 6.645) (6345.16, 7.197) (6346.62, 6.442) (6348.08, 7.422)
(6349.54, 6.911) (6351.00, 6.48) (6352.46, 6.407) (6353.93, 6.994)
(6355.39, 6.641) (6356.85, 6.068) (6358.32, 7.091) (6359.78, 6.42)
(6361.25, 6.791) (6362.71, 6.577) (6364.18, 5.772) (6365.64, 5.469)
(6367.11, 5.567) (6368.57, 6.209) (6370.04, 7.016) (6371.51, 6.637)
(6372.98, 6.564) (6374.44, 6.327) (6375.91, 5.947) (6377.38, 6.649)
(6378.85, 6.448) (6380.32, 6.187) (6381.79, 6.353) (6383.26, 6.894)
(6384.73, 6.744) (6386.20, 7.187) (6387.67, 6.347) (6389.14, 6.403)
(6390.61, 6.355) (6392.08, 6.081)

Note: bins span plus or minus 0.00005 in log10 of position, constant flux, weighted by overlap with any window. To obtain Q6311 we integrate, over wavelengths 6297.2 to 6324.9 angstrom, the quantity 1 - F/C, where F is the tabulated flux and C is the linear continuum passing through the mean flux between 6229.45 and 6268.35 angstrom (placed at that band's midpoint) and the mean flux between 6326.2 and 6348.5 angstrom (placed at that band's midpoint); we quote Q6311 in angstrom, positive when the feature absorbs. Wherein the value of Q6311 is 0.1 angstrom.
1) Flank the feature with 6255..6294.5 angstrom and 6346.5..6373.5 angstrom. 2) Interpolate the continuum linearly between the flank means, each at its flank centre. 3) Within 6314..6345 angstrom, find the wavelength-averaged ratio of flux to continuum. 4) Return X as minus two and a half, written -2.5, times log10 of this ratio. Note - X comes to 0.06 mag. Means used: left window 6.82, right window 6.5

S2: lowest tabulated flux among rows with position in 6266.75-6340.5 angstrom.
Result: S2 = 5.058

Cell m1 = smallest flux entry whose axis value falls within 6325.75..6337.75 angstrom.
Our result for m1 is 5.419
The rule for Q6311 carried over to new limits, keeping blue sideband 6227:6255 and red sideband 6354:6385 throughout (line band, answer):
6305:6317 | -0.2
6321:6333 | 0.4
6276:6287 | -1.6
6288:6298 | 0.0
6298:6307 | -0.1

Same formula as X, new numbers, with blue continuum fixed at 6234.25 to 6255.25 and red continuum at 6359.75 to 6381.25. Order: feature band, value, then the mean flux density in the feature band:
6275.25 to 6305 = -0.08 mag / 6.73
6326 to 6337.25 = 0.04 mag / 6.08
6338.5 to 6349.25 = -0.08 mag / 6.79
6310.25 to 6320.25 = -0.01 mag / 6.36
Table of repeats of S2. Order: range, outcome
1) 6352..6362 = 6.068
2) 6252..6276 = 5.842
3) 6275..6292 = 5.47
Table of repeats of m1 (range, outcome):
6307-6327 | 5.764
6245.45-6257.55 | 6.16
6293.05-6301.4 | 5.946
